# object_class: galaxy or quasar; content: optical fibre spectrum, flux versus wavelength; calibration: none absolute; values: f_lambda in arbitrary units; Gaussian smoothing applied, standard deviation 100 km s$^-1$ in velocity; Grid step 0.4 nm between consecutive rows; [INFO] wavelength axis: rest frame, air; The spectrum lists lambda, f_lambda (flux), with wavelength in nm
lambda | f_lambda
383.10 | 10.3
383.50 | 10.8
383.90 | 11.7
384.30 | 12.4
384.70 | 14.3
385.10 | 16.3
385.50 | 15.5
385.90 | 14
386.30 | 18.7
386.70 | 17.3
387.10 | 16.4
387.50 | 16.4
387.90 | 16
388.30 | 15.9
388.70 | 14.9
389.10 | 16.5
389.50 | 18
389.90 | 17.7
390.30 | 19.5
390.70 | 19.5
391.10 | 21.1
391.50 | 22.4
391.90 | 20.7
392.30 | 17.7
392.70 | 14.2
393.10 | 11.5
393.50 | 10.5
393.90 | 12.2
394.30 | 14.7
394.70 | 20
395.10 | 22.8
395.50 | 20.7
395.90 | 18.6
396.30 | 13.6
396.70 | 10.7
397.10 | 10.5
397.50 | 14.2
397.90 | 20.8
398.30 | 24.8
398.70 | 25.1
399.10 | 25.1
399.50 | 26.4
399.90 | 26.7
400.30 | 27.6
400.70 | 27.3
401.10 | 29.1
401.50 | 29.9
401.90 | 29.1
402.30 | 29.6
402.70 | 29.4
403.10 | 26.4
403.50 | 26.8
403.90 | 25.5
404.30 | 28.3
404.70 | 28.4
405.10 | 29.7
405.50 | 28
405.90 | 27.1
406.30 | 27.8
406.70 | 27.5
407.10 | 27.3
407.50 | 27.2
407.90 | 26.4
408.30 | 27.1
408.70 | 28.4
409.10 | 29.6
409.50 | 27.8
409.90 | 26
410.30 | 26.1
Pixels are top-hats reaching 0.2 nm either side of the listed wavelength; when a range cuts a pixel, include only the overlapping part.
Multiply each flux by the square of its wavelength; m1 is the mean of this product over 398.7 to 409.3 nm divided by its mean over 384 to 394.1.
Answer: 1.8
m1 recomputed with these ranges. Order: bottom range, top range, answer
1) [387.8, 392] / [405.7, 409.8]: 1.64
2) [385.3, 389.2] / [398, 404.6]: 1.81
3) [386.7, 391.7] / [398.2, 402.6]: 1.63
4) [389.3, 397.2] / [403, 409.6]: 1.75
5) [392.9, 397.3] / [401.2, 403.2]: 1.99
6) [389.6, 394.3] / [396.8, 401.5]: 1.44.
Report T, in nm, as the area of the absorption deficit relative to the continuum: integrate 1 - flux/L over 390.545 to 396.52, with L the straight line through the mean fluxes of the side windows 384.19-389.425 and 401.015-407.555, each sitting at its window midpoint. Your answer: 0.910 nm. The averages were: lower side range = 15.8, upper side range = 28.1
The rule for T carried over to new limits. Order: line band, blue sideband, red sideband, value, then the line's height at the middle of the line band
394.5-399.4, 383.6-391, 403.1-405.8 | 0.78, 22.6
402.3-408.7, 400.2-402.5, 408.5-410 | 0.18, 28.4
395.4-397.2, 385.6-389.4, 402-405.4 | 0.62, 22.7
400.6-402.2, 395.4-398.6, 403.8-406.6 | -0.44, 22.8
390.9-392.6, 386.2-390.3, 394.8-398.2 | -0.33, 16.9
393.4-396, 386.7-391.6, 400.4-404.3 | 0.58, 22.1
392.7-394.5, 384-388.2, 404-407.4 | 0.70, 20.3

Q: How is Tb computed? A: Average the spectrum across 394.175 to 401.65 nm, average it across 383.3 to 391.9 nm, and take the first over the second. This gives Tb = 1.3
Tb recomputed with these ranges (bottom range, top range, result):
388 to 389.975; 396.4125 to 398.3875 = 0.95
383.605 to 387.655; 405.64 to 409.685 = 1.82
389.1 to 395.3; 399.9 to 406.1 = 1.61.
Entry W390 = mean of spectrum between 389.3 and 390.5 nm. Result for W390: 18.4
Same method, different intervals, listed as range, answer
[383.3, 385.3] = 13.1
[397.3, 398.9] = 21.2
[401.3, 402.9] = 29.5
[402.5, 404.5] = 27.3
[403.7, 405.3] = 28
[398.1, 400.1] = 25.6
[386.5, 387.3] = 16.8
